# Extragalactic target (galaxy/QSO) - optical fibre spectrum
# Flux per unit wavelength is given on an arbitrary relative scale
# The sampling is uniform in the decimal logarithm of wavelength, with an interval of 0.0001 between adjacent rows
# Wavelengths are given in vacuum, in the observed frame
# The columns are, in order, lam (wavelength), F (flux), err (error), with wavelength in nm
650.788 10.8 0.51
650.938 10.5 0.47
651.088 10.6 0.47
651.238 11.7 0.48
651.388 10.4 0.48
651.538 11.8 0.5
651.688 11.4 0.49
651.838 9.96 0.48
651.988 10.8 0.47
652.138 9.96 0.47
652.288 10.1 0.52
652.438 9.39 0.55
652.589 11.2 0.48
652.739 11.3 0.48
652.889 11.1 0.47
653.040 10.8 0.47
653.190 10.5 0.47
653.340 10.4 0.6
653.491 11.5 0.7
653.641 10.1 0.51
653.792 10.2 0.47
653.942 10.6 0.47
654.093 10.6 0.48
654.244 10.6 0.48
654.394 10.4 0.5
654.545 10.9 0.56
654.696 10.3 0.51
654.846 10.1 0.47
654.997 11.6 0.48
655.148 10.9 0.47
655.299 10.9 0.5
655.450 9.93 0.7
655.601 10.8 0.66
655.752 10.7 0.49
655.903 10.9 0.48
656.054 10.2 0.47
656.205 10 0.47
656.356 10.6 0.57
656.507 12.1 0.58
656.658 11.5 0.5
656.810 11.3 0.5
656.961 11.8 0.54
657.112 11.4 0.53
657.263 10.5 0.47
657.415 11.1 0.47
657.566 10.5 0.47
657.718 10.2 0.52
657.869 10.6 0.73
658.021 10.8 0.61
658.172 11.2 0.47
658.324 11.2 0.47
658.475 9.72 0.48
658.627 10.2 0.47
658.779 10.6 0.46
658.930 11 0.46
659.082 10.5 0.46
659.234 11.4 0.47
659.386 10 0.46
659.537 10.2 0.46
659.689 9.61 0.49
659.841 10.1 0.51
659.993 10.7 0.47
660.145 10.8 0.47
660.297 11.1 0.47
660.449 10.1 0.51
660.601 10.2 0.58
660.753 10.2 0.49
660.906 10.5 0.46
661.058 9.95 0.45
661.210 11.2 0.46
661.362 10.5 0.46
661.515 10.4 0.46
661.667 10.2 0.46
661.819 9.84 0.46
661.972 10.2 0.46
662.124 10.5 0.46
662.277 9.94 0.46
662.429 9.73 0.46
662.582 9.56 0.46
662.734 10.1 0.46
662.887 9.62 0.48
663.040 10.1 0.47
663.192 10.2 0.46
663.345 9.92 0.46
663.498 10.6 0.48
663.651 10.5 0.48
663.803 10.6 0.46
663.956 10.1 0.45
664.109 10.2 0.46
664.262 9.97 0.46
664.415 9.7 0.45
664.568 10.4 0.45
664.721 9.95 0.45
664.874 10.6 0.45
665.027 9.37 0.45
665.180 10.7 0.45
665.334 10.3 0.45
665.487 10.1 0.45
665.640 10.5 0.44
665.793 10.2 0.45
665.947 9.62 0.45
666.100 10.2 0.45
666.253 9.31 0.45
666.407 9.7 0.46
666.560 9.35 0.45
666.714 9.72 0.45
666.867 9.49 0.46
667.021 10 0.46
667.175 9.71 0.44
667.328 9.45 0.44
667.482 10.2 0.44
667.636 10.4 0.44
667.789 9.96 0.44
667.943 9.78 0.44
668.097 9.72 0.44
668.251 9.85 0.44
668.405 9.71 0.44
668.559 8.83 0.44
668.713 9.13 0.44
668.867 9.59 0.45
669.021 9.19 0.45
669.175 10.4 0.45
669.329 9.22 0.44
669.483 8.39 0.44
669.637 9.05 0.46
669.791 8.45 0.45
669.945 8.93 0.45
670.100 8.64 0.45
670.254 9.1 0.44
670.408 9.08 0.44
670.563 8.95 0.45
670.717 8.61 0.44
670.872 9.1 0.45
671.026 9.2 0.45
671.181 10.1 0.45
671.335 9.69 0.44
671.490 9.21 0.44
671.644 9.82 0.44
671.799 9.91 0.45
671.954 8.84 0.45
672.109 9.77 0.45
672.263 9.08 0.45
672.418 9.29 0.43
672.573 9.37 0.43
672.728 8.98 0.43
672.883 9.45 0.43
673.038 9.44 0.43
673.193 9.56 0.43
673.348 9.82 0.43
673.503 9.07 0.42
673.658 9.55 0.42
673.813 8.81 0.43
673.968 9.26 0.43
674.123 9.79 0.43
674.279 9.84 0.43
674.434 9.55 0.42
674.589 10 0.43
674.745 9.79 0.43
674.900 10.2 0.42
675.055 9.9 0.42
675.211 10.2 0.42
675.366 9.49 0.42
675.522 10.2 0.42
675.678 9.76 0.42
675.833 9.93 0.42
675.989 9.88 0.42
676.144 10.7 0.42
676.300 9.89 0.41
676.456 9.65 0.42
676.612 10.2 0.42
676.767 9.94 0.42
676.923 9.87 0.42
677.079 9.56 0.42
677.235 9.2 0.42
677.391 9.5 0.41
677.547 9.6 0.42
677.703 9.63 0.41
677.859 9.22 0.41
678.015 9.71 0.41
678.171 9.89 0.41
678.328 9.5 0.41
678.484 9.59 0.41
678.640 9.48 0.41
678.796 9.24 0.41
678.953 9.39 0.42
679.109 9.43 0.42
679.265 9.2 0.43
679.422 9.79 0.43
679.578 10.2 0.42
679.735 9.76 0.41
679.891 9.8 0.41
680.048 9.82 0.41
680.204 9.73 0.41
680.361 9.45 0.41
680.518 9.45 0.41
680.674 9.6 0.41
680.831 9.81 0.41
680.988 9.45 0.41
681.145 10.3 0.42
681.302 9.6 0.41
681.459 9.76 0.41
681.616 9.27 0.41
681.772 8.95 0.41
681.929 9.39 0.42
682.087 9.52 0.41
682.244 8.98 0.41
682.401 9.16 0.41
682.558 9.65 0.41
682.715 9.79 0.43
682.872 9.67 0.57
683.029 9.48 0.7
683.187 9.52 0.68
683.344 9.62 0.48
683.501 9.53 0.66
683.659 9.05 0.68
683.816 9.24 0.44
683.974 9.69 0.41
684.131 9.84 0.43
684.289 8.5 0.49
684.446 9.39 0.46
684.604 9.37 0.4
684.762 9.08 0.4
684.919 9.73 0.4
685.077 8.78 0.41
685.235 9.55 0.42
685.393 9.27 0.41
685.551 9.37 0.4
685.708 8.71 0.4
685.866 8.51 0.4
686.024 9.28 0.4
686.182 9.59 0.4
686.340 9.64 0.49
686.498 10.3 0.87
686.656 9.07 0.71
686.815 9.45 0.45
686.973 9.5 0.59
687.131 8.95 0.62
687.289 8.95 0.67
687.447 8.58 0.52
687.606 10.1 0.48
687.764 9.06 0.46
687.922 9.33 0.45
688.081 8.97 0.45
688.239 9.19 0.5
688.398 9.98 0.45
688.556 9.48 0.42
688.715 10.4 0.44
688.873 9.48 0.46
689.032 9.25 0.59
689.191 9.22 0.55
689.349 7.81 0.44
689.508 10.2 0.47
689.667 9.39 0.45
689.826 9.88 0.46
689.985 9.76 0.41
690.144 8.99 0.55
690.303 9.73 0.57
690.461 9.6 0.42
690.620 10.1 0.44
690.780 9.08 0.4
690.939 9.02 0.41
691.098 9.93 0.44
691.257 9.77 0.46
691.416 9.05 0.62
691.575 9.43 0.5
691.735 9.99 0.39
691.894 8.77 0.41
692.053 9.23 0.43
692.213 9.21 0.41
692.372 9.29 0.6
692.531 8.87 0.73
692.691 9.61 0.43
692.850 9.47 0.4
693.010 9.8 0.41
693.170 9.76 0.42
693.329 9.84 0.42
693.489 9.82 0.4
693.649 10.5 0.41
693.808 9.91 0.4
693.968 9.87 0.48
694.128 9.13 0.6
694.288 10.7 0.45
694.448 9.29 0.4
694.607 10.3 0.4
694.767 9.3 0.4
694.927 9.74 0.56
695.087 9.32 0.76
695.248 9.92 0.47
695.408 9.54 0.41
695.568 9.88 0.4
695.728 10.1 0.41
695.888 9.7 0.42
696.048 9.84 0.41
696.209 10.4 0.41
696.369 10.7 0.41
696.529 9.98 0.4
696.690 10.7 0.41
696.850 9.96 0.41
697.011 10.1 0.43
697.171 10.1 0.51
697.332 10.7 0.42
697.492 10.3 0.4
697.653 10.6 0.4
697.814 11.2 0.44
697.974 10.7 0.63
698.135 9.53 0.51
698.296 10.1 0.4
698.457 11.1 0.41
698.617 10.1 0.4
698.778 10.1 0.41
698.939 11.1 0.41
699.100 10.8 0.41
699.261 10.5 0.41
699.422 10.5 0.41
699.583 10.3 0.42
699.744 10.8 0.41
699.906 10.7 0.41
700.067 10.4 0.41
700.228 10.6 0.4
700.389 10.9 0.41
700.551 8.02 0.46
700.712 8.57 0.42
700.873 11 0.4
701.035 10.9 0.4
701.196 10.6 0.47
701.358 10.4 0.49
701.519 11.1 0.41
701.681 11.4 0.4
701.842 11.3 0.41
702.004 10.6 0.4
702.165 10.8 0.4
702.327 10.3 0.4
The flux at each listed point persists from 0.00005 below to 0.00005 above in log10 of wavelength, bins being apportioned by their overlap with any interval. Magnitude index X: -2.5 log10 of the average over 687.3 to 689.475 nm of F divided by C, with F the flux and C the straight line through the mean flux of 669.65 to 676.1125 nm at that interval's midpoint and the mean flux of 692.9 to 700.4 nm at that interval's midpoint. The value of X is 0.071 mag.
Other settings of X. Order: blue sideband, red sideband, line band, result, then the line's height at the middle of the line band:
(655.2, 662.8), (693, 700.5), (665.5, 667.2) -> 0.07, 10.5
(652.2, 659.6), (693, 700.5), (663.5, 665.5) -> 0.04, 10.6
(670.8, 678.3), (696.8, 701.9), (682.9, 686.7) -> 0.07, 9.97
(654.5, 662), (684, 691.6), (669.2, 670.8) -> 0.14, 10.1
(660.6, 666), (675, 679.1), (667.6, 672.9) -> 0.07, 9.95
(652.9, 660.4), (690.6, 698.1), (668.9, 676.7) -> 0.09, 10.3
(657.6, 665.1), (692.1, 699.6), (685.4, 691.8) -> 0.08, 10.1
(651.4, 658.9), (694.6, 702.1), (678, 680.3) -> 0.09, 10.5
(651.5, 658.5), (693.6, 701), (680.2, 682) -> 0.09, 10.4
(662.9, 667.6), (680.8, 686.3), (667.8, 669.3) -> 0.04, 9.91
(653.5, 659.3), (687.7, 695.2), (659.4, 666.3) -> 0.03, 10.5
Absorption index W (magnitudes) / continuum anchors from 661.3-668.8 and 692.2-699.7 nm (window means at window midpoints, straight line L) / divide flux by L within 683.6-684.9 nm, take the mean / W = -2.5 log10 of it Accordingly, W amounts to 0.082 mag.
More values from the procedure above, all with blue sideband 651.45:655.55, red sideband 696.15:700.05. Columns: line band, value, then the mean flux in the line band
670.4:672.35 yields 0.13 mag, 9.34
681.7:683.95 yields 0.12 mag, 9.4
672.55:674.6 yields 0.12 mag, 9.45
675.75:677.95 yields 0.08 mag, 9.77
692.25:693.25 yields 0.11 mag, 9.46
